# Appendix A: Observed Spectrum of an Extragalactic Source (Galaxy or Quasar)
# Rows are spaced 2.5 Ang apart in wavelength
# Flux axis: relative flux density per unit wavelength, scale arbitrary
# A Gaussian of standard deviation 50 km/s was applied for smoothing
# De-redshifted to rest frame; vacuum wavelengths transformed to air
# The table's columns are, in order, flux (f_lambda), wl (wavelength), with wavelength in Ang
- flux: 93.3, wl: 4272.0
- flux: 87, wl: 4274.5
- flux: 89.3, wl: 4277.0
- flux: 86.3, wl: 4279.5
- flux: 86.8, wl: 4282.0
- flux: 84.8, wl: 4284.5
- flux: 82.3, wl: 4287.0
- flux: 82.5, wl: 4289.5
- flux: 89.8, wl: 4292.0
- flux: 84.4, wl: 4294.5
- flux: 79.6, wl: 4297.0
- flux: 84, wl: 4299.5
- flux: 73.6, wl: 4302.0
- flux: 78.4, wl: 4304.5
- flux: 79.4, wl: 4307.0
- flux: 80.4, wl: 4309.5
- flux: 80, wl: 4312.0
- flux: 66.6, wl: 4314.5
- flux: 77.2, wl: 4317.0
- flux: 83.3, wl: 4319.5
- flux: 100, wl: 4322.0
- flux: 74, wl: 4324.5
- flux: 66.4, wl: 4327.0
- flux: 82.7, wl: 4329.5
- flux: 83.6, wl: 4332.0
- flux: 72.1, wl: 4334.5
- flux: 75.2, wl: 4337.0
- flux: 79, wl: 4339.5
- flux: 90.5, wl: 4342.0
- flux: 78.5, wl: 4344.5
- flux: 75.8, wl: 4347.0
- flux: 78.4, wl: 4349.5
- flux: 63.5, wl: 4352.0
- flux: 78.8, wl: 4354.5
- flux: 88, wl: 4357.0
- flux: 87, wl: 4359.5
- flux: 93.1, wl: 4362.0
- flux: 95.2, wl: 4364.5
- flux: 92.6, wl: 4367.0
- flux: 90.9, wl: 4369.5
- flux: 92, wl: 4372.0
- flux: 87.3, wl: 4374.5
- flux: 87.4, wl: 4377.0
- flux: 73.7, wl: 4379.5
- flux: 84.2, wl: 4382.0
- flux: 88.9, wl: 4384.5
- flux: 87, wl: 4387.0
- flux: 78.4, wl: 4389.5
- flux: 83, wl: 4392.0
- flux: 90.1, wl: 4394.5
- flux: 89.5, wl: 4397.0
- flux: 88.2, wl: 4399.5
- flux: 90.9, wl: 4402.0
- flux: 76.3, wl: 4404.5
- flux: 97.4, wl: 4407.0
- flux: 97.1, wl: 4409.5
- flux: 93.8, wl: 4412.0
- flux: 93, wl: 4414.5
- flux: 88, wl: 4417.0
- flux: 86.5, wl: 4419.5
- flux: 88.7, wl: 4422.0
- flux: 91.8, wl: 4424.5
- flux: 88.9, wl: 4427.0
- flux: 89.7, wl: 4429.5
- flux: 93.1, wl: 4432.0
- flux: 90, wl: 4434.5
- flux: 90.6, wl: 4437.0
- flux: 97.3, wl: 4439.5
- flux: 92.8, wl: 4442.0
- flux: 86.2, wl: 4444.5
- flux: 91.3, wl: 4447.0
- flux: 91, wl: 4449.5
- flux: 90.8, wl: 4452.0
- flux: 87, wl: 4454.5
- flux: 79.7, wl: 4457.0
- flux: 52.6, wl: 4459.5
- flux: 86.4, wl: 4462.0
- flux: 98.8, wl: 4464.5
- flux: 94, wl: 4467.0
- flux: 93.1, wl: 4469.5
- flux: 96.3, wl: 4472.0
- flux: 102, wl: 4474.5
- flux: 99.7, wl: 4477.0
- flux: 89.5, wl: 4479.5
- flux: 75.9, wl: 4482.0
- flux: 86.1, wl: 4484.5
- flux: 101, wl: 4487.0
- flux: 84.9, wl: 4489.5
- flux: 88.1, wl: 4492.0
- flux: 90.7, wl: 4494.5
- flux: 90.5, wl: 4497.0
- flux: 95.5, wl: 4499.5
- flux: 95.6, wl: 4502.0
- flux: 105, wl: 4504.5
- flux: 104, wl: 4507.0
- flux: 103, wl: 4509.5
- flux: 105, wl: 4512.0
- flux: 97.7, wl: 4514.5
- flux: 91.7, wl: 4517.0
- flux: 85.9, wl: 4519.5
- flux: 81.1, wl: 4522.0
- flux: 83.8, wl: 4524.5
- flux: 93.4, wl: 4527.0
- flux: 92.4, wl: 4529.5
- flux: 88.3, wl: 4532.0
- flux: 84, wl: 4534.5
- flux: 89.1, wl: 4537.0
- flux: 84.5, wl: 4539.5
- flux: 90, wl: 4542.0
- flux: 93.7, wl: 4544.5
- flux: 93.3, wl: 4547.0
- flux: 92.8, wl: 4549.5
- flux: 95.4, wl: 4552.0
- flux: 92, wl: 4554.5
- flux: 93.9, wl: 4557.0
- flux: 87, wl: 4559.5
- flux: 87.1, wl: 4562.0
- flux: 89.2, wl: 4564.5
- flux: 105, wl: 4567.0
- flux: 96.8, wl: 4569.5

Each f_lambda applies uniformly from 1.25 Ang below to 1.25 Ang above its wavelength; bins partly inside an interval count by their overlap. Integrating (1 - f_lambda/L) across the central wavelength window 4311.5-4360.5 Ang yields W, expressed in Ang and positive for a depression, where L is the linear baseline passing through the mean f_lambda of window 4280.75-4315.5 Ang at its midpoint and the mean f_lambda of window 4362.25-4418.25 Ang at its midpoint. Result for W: 3.0 Ang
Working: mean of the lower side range 81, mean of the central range 79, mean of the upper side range 88.5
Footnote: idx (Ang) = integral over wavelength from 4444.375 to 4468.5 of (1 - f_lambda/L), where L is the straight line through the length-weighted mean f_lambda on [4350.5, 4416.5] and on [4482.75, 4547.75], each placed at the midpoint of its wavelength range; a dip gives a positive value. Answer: 1.1 Ang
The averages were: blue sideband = 87.2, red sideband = 92.1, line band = 85.8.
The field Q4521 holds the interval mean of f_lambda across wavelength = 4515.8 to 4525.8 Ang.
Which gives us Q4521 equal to 85.6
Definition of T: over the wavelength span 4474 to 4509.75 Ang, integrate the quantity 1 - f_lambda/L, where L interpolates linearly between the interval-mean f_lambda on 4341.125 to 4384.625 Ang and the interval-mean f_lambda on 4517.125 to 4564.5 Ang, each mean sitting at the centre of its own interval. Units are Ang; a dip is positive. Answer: -2.3 Ang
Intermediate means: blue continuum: 84.6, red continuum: 89.4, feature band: 93.7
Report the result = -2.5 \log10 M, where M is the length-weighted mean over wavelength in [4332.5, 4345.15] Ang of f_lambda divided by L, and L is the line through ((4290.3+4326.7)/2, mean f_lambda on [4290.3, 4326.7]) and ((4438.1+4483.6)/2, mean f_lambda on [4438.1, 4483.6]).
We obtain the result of 0.04 mag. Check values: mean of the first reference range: 80.4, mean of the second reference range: 89.1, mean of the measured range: 79.4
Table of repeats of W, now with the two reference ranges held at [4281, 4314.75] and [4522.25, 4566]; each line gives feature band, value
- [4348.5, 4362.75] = 0.4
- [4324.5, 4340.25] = 1.2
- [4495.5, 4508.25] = -1.4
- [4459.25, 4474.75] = -0.6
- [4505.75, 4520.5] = -1.5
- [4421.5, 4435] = -0.7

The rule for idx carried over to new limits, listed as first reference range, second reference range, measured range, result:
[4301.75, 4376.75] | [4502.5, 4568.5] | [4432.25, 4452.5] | -0.9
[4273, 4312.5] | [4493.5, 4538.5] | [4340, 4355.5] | 1.4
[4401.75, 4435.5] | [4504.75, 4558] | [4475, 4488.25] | 0.1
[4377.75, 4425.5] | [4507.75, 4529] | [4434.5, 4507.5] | 0.1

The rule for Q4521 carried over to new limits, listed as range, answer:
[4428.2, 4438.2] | 90.8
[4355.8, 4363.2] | 89.4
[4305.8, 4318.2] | 76.7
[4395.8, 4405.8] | 86.3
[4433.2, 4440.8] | 92.6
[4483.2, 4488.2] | 93.3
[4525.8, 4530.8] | 92.8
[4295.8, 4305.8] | 78.9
